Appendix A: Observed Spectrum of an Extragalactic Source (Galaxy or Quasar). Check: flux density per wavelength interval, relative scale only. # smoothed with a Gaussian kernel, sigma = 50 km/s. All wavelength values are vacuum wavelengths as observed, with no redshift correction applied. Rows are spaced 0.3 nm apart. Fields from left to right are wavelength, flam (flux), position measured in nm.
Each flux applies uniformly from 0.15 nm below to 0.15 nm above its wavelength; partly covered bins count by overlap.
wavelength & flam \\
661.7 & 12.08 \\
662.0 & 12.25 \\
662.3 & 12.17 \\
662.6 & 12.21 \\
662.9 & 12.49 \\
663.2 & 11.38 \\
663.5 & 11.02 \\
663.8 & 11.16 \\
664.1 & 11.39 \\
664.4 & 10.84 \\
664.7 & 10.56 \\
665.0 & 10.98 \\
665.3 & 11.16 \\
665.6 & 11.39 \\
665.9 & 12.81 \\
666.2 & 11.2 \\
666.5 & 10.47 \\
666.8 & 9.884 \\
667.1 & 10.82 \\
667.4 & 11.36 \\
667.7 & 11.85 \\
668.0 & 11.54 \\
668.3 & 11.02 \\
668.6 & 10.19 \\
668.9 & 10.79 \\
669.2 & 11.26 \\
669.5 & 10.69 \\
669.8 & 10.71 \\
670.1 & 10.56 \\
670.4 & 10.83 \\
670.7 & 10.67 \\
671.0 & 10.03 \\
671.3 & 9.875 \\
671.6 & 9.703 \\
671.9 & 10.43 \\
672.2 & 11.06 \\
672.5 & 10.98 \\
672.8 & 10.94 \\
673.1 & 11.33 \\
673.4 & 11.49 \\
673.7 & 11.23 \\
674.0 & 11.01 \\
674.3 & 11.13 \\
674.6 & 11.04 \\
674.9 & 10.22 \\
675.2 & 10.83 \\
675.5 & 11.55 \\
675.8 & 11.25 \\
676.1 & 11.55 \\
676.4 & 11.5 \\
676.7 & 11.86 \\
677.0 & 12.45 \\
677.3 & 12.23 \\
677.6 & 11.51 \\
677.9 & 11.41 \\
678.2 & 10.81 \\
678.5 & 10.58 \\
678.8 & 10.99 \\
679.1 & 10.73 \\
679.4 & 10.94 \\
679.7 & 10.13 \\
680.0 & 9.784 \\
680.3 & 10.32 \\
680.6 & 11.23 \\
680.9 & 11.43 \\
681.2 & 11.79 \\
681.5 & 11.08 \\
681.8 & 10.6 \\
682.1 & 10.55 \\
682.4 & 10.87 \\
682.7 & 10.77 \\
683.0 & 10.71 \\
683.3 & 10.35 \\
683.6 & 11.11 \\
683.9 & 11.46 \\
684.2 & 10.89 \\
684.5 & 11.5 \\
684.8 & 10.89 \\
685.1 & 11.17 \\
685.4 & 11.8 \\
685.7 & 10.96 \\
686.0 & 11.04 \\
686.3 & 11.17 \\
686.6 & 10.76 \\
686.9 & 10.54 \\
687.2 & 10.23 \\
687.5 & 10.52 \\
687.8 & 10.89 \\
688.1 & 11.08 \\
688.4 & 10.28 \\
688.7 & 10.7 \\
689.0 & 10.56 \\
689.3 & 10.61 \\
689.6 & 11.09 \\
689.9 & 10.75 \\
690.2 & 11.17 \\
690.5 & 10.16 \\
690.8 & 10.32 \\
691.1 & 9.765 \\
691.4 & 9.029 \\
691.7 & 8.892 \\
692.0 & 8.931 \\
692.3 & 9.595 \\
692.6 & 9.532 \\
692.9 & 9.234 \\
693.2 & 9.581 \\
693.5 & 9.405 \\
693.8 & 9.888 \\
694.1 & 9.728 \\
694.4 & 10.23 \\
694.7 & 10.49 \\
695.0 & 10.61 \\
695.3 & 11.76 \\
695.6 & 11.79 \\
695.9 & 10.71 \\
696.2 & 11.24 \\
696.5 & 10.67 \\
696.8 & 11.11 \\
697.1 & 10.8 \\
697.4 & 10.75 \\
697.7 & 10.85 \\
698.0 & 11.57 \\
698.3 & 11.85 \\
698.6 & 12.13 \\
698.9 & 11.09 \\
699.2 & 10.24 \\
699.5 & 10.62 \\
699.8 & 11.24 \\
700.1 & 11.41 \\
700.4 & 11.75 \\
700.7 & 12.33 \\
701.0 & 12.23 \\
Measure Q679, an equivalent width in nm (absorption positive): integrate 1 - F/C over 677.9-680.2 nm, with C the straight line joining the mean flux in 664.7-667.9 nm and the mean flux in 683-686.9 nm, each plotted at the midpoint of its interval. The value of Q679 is 0.10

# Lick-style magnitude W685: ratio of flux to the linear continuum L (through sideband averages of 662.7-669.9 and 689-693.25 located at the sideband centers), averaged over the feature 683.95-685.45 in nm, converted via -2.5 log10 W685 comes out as -0.099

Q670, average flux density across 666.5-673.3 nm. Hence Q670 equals 10.8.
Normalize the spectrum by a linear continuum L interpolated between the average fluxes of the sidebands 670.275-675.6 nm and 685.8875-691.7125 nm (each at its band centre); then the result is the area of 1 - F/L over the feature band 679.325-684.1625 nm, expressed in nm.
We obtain -0.08 nm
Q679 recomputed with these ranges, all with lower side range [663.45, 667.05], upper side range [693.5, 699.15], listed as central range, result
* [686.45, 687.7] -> 0.049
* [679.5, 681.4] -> 0.034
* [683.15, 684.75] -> -0.012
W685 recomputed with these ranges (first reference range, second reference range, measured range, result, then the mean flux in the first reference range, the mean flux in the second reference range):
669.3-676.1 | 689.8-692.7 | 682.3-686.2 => -0.09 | 10.8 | 9.8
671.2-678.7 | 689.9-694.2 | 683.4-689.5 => -0.08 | 11.1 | 9.7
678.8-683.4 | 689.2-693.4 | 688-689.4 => -0.05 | 10.8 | 9.89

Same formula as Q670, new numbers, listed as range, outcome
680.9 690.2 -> 10.9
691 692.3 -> 9.18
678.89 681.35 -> 10.8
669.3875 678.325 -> 11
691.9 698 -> 10.4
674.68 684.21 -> 11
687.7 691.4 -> 10.5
